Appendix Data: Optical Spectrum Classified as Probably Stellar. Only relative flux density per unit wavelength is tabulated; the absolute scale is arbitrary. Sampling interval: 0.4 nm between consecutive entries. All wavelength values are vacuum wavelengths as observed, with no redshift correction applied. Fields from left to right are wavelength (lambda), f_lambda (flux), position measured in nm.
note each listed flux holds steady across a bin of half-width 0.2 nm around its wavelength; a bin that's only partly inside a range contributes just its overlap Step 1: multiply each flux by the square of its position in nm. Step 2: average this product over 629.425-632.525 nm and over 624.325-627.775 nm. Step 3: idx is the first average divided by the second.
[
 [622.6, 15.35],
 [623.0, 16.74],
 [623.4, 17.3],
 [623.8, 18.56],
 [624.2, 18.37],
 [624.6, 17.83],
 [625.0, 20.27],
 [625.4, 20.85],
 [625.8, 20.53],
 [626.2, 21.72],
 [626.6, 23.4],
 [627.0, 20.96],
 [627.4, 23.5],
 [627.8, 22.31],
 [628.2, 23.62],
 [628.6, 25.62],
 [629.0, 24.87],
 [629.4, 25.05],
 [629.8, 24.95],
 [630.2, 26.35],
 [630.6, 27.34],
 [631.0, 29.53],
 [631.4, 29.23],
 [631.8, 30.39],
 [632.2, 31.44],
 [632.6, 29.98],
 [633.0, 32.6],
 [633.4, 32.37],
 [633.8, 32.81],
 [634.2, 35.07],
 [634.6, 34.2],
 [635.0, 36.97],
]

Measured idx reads 1.36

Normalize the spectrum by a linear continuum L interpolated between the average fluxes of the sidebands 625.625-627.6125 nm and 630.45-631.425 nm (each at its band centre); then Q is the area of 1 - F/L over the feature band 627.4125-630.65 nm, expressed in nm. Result 0.115 nm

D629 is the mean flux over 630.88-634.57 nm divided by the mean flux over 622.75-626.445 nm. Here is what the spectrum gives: 1.65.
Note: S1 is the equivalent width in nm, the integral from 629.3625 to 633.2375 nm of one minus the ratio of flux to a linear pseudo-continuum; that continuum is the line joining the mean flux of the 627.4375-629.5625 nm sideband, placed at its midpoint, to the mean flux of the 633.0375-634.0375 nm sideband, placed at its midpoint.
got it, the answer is 0.01 nm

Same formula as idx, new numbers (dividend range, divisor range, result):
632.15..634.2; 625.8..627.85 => 1.48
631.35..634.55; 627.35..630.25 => 1.32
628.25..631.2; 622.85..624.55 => 1.50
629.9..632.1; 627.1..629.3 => 1.20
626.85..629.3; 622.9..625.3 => 1.30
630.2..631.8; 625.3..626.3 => 1.39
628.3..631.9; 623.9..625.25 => 1.45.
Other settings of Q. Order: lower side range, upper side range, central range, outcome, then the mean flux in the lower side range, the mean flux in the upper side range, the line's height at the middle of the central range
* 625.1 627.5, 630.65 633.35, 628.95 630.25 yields 0.07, 21.7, 30.5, 26.8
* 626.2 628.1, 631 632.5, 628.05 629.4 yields 0.02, 22.5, 30.2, 25.2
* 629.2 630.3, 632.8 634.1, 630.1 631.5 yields -0.03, 25.4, 32.8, 27.5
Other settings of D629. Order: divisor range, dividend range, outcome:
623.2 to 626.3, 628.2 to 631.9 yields 1.38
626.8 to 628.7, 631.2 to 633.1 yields 1.33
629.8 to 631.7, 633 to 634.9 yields 1.21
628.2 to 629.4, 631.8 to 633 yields 1.24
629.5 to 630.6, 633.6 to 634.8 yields 1.31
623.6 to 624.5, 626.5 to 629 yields 1.27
